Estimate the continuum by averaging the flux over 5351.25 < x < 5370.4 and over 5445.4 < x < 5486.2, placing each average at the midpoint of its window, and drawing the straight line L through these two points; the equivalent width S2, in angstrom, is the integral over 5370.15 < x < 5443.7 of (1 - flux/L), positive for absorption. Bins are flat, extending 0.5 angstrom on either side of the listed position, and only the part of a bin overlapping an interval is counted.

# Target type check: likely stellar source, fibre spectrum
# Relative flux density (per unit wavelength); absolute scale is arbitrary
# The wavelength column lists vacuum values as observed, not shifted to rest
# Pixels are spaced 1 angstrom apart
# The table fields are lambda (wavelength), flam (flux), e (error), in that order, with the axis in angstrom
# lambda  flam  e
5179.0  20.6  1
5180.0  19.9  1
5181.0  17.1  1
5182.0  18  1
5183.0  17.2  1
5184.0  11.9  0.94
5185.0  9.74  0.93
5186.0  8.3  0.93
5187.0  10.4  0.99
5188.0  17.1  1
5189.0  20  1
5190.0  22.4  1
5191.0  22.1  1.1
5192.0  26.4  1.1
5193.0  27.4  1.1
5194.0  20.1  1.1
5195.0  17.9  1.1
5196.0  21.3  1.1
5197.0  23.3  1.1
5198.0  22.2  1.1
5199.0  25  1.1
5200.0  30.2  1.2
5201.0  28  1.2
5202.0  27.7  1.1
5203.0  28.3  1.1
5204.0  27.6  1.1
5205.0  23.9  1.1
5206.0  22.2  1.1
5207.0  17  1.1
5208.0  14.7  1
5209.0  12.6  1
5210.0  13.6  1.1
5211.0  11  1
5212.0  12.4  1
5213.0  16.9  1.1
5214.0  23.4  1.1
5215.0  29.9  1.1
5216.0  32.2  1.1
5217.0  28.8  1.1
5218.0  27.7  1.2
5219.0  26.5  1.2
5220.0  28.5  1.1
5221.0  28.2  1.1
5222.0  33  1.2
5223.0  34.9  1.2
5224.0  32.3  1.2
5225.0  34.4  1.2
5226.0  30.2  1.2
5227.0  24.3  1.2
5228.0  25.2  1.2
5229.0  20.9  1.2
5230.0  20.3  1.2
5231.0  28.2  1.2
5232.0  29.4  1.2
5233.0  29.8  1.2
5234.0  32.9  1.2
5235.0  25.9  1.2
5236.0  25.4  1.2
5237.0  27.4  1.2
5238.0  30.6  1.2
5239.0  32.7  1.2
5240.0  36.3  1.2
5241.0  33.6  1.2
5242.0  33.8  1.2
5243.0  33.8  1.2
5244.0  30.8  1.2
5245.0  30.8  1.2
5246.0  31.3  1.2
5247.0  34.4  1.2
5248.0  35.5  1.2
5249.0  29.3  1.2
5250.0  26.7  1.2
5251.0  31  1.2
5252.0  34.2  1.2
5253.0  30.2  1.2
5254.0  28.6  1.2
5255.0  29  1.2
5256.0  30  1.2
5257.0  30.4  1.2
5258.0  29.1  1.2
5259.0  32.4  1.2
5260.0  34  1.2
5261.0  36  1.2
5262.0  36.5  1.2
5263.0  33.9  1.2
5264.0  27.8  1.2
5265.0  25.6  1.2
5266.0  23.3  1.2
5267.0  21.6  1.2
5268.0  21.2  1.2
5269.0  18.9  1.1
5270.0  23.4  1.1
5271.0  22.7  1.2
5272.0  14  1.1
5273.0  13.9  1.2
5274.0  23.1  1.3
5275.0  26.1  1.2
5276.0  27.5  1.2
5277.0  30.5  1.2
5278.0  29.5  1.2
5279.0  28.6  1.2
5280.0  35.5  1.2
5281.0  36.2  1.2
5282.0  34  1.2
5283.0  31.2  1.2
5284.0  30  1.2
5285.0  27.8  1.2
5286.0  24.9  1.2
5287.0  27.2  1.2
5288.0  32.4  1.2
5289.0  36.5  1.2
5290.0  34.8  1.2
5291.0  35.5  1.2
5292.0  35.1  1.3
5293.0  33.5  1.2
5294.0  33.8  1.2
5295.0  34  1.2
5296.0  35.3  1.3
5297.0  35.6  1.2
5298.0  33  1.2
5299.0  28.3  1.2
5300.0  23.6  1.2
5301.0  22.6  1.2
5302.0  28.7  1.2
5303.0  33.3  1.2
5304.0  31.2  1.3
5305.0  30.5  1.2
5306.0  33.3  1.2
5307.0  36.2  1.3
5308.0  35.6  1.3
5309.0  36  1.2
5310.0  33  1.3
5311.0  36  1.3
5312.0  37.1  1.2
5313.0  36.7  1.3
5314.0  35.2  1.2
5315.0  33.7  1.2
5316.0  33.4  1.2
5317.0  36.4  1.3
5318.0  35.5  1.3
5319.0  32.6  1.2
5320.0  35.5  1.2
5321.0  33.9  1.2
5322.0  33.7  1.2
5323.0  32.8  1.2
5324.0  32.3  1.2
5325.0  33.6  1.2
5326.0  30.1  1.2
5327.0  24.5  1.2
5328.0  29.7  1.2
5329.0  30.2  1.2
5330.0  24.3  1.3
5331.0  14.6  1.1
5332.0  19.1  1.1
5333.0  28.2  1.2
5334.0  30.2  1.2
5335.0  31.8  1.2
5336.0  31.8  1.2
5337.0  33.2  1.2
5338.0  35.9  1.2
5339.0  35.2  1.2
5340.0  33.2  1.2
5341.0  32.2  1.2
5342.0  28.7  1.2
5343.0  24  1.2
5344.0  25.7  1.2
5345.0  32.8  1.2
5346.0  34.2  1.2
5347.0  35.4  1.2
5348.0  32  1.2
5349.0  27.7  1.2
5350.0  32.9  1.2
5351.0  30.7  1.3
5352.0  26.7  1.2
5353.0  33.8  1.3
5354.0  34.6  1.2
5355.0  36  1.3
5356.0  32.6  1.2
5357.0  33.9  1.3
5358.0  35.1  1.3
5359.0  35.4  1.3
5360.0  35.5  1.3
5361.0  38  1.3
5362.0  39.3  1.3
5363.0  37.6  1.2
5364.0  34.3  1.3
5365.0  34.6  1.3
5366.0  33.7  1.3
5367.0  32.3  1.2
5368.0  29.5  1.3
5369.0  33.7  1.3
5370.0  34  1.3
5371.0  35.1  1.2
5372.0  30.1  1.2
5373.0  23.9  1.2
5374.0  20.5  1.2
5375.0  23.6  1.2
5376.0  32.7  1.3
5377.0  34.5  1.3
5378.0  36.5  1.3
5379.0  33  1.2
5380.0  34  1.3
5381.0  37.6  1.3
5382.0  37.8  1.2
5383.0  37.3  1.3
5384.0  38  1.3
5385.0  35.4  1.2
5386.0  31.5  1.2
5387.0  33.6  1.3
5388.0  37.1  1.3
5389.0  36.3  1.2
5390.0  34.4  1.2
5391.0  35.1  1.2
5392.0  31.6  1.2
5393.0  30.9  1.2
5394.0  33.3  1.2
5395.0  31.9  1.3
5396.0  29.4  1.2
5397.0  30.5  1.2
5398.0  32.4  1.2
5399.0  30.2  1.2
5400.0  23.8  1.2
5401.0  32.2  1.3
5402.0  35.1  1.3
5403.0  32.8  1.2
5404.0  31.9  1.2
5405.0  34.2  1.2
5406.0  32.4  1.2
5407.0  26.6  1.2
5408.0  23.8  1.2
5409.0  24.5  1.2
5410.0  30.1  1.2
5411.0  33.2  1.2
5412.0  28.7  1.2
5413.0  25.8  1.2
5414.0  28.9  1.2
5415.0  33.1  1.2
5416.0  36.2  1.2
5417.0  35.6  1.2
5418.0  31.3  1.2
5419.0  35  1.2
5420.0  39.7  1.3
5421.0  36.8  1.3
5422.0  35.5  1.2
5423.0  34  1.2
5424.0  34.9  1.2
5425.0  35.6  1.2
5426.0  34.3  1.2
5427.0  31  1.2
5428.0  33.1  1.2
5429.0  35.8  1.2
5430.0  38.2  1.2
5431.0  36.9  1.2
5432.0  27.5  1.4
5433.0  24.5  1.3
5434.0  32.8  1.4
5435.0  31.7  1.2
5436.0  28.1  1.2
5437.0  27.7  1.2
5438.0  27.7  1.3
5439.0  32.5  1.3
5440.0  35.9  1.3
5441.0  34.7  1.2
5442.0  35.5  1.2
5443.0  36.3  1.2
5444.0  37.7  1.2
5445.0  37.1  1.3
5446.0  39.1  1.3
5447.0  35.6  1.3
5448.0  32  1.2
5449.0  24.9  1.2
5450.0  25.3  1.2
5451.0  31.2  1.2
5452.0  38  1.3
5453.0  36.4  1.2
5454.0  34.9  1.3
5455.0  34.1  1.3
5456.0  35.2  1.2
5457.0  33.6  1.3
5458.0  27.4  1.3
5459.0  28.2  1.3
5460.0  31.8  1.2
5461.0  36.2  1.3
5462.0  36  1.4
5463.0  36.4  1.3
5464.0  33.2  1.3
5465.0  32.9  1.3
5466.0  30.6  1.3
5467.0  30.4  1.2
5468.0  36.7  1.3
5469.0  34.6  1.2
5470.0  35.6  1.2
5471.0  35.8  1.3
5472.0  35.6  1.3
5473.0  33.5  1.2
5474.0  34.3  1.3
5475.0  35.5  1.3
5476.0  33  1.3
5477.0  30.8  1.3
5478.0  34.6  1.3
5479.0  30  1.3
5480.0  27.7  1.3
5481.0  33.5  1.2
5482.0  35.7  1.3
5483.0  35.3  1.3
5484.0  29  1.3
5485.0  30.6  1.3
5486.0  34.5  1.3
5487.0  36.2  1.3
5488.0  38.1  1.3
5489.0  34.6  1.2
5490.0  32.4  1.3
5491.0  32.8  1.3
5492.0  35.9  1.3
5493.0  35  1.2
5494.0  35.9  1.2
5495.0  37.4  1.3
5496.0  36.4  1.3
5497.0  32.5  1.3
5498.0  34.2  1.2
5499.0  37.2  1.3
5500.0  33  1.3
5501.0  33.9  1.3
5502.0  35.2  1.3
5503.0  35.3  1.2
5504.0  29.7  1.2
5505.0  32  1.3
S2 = 2.9 angstrom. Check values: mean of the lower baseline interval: 34.2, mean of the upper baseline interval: 33.2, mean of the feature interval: 32.4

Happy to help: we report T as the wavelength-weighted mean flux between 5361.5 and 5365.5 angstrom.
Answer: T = 36.5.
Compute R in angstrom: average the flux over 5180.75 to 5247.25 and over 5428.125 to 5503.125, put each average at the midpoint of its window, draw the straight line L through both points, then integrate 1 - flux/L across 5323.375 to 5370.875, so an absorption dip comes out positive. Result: -3.6 angstrom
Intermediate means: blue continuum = 24.6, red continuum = 33.5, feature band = 31.6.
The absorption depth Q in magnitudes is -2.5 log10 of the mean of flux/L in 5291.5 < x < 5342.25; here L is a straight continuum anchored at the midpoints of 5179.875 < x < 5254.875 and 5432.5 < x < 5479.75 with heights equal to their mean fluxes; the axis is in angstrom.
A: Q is -0.12 mag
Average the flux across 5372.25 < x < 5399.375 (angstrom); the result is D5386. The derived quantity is 32.7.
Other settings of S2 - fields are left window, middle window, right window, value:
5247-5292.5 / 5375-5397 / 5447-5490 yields -1.79 angstrom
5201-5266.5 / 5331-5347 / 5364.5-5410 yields 0.37 angstrom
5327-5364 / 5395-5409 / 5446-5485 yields 0.84 angstrom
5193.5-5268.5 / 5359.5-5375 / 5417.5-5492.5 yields -0.72 angstrom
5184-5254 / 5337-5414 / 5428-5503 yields -4.17 angstrom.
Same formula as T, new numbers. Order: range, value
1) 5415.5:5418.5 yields 34.4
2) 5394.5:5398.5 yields 31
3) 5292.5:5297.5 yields 34.4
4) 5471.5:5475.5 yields 34.7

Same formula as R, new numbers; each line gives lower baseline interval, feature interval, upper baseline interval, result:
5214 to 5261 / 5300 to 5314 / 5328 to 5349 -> -1.5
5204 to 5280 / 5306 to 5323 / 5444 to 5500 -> -3.3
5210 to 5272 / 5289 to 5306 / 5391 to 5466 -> -1.4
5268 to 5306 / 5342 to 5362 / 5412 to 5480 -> -1.1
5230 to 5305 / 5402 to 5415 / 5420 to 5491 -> 1.1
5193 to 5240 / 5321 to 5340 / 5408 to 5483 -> -0.4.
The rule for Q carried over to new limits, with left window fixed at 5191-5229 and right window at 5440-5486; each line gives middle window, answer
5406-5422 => 0.01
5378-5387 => -0.16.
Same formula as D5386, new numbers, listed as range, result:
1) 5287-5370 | 32.4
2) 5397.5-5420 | 31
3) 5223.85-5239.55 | 28.1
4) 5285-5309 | 31.9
